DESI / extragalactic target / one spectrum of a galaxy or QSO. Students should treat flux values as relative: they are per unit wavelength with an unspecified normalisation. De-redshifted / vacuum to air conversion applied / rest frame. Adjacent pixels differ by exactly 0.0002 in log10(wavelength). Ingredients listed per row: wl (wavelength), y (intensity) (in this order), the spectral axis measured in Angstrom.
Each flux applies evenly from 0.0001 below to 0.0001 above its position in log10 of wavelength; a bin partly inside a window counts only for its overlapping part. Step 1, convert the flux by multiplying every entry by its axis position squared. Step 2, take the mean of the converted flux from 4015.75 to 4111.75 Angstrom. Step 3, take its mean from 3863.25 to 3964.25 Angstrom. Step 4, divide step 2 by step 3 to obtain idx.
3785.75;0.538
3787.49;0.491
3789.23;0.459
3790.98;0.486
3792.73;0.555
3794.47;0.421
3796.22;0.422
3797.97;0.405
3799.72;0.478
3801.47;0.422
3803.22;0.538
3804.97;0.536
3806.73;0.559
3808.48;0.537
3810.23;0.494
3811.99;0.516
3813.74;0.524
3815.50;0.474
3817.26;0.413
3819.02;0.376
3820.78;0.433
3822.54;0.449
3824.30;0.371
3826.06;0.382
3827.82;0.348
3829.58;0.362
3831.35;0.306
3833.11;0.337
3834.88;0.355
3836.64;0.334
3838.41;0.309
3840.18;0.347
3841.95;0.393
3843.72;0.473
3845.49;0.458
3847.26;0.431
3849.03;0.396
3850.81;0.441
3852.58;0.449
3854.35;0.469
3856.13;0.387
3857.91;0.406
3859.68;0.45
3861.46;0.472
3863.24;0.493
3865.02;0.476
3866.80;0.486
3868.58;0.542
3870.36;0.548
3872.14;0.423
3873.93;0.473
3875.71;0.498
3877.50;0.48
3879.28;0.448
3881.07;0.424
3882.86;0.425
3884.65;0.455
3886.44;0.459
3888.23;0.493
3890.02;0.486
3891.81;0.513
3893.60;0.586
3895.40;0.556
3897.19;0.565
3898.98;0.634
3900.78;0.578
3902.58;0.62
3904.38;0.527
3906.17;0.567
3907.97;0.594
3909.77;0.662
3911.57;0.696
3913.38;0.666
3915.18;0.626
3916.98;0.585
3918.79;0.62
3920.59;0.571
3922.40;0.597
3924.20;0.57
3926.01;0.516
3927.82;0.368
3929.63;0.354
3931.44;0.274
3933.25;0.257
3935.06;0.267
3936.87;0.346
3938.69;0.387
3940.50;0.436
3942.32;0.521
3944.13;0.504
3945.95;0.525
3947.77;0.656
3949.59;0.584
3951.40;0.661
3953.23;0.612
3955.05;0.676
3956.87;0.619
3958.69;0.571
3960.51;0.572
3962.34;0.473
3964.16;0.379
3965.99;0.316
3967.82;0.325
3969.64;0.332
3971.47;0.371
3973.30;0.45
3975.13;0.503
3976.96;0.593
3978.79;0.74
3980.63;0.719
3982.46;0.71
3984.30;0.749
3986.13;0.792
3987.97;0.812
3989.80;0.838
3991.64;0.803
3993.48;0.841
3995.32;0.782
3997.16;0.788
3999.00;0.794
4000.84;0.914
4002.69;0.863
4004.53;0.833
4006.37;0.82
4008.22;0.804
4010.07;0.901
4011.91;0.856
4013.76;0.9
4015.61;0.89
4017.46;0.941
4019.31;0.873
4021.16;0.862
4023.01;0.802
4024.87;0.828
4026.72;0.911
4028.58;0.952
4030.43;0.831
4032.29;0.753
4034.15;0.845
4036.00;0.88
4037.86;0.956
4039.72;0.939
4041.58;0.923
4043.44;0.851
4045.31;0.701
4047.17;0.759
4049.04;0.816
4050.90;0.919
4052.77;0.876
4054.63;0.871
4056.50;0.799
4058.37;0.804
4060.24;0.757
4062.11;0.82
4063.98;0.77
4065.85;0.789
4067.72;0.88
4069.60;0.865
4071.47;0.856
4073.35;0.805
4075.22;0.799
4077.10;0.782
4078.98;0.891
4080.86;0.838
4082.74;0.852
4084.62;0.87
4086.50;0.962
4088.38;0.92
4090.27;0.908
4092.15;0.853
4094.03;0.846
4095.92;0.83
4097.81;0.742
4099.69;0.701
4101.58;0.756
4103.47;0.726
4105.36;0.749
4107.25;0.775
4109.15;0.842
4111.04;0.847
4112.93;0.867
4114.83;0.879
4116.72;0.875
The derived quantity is 1.74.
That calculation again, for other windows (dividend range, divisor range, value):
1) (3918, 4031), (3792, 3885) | 1.57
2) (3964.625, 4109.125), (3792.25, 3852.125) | 2.07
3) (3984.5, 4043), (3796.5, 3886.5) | 2.12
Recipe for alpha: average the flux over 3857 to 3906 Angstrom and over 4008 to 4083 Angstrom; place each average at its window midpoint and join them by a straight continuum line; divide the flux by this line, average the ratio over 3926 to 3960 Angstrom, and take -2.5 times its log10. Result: 0.30 mag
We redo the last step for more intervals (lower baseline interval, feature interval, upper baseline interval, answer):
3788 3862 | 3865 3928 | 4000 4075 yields 0.066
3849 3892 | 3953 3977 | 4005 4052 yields 0.412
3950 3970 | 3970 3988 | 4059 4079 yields -0.108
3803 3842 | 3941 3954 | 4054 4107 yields 0.073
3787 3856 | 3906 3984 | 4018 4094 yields 0.239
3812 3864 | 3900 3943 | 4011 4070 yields 0.154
